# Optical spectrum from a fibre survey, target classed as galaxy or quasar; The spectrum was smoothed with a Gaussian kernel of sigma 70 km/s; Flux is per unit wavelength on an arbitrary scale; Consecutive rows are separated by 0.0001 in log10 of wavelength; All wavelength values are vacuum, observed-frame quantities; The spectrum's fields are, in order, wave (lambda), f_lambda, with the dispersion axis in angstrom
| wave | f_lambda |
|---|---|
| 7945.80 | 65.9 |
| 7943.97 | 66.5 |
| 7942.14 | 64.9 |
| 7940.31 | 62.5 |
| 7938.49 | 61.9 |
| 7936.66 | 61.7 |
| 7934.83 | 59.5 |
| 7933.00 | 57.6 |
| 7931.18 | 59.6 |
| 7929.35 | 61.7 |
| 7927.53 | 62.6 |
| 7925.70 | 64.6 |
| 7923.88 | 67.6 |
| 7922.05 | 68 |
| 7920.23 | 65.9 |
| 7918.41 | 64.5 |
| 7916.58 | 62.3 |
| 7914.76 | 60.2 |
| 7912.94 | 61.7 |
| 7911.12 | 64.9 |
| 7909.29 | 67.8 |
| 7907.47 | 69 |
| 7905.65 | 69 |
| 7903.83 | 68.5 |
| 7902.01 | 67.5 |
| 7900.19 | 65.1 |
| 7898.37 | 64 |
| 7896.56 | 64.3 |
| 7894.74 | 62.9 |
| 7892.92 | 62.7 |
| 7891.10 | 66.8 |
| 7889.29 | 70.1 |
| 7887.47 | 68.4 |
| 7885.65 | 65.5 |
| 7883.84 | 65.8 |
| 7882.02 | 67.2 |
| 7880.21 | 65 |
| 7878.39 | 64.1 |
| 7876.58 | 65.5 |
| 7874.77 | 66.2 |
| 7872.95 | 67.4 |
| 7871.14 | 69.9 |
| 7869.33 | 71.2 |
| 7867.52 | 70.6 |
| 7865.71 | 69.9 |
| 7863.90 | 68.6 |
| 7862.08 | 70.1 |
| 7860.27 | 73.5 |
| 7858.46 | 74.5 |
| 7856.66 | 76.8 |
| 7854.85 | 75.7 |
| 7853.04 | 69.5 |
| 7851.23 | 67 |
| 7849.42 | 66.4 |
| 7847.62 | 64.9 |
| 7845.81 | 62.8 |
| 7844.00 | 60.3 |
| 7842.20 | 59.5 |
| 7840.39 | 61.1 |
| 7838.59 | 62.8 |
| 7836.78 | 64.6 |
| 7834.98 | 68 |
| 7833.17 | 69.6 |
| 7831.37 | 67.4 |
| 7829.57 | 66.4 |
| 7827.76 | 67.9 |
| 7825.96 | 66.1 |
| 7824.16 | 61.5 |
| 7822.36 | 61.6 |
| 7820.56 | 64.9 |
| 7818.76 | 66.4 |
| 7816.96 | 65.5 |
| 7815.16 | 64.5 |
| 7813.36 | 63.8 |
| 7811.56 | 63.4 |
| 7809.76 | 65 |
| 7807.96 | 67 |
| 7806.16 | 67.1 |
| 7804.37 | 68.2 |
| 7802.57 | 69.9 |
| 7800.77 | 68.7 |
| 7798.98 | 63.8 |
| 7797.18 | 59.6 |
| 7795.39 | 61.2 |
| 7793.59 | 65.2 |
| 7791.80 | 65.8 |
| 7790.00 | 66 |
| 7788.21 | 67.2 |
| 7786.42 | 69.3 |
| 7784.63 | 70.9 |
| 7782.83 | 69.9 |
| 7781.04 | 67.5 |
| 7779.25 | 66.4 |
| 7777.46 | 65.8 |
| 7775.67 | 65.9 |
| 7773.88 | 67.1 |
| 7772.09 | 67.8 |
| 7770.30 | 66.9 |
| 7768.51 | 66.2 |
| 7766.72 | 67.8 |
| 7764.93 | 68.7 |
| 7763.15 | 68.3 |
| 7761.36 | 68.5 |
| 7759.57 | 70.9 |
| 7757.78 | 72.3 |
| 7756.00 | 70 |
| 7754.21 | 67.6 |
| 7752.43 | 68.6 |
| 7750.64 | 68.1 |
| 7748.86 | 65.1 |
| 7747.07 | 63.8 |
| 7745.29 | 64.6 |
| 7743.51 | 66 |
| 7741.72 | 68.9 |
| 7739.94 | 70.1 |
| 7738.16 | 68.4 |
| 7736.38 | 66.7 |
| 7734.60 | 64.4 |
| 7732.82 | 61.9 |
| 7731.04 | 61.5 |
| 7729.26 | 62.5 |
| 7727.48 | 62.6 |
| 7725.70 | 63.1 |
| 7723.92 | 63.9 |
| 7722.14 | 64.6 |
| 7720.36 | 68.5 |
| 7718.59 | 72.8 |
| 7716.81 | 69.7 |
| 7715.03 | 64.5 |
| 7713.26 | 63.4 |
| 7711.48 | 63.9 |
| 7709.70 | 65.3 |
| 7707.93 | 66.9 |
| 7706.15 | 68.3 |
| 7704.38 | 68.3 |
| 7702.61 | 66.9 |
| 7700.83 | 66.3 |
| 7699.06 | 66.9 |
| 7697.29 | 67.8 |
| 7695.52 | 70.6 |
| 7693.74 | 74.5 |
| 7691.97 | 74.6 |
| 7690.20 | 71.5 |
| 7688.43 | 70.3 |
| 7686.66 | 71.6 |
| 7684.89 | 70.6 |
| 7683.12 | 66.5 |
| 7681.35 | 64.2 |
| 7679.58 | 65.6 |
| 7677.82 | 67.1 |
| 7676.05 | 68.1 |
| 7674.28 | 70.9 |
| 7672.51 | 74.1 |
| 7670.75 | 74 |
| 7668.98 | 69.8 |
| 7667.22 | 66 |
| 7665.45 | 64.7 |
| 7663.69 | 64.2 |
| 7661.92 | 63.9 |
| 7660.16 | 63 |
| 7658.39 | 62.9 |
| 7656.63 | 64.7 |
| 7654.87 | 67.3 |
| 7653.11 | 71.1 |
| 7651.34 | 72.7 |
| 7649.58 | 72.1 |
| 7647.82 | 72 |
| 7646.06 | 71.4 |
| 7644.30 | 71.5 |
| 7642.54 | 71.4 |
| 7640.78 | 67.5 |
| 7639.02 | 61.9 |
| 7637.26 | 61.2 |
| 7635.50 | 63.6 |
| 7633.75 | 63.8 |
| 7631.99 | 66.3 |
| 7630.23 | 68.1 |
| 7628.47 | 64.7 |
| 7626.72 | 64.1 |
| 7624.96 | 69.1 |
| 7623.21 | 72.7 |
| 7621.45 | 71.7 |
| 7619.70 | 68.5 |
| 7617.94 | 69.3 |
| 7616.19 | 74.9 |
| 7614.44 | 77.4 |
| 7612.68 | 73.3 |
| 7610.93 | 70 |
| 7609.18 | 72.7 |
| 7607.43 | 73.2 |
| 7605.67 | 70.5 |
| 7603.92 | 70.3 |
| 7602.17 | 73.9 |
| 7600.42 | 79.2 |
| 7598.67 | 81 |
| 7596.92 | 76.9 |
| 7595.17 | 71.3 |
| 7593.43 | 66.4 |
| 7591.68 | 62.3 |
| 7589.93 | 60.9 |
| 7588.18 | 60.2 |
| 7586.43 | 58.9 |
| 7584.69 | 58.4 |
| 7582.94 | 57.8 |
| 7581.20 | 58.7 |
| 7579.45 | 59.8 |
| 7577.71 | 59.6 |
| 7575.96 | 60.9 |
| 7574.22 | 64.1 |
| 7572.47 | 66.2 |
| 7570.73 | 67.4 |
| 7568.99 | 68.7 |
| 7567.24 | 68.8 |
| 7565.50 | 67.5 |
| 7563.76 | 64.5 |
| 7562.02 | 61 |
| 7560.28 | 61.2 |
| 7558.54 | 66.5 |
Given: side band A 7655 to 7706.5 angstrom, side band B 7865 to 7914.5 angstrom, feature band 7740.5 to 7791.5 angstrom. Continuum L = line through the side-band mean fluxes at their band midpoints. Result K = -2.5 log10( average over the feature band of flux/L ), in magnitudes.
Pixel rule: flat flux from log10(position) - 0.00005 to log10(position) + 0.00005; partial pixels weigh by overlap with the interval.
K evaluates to -0.003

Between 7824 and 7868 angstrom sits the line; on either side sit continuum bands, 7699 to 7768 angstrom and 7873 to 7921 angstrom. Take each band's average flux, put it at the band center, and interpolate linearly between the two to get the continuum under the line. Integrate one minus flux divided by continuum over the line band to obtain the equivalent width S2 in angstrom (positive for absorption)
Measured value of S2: -1.0 angstrom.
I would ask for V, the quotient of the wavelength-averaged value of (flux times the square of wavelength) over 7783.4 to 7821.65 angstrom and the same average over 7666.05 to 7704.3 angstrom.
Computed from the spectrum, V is 1.0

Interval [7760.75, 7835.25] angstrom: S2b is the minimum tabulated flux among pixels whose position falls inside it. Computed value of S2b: 59.6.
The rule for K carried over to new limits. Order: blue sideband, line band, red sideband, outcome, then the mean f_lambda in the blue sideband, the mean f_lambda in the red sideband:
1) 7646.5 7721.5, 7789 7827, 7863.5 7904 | 0.04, 68.3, 66.8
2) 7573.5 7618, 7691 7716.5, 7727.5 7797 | -0.01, 67.8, 66.8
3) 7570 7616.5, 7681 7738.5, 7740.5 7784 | 0.01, 67.6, 67.6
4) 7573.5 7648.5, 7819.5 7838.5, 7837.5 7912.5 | 0.03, 67.7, 67.1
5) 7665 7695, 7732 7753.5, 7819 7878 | 0.04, 69.7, 67.2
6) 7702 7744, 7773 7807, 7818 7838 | -0.01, 66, 65.8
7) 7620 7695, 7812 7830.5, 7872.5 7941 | 0.02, 68.3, 64.7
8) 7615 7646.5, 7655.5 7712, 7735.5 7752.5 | -0.01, 67.9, 66.9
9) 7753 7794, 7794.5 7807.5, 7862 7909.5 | 0.04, 68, 67.1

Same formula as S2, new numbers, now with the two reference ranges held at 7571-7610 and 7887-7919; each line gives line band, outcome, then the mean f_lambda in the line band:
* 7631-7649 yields -0.2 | 67.2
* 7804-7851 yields 0.6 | 64.9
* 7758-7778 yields -0.6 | 67.8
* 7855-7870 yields -1.5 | 72.1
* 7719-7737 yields 0.5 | 64.2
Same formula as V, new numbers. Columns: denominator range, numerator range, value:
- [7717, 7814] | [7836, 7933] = 1.03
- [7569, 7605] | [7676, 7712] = 1.07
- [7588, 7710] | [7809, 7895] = 1.02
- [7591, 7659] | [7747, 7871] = 1.01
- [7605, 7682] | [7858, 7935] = 1.03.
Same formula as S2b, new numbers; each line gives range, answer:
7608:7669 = 61.2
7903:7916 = 60.2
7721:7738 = 61.5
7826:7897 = 59.5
